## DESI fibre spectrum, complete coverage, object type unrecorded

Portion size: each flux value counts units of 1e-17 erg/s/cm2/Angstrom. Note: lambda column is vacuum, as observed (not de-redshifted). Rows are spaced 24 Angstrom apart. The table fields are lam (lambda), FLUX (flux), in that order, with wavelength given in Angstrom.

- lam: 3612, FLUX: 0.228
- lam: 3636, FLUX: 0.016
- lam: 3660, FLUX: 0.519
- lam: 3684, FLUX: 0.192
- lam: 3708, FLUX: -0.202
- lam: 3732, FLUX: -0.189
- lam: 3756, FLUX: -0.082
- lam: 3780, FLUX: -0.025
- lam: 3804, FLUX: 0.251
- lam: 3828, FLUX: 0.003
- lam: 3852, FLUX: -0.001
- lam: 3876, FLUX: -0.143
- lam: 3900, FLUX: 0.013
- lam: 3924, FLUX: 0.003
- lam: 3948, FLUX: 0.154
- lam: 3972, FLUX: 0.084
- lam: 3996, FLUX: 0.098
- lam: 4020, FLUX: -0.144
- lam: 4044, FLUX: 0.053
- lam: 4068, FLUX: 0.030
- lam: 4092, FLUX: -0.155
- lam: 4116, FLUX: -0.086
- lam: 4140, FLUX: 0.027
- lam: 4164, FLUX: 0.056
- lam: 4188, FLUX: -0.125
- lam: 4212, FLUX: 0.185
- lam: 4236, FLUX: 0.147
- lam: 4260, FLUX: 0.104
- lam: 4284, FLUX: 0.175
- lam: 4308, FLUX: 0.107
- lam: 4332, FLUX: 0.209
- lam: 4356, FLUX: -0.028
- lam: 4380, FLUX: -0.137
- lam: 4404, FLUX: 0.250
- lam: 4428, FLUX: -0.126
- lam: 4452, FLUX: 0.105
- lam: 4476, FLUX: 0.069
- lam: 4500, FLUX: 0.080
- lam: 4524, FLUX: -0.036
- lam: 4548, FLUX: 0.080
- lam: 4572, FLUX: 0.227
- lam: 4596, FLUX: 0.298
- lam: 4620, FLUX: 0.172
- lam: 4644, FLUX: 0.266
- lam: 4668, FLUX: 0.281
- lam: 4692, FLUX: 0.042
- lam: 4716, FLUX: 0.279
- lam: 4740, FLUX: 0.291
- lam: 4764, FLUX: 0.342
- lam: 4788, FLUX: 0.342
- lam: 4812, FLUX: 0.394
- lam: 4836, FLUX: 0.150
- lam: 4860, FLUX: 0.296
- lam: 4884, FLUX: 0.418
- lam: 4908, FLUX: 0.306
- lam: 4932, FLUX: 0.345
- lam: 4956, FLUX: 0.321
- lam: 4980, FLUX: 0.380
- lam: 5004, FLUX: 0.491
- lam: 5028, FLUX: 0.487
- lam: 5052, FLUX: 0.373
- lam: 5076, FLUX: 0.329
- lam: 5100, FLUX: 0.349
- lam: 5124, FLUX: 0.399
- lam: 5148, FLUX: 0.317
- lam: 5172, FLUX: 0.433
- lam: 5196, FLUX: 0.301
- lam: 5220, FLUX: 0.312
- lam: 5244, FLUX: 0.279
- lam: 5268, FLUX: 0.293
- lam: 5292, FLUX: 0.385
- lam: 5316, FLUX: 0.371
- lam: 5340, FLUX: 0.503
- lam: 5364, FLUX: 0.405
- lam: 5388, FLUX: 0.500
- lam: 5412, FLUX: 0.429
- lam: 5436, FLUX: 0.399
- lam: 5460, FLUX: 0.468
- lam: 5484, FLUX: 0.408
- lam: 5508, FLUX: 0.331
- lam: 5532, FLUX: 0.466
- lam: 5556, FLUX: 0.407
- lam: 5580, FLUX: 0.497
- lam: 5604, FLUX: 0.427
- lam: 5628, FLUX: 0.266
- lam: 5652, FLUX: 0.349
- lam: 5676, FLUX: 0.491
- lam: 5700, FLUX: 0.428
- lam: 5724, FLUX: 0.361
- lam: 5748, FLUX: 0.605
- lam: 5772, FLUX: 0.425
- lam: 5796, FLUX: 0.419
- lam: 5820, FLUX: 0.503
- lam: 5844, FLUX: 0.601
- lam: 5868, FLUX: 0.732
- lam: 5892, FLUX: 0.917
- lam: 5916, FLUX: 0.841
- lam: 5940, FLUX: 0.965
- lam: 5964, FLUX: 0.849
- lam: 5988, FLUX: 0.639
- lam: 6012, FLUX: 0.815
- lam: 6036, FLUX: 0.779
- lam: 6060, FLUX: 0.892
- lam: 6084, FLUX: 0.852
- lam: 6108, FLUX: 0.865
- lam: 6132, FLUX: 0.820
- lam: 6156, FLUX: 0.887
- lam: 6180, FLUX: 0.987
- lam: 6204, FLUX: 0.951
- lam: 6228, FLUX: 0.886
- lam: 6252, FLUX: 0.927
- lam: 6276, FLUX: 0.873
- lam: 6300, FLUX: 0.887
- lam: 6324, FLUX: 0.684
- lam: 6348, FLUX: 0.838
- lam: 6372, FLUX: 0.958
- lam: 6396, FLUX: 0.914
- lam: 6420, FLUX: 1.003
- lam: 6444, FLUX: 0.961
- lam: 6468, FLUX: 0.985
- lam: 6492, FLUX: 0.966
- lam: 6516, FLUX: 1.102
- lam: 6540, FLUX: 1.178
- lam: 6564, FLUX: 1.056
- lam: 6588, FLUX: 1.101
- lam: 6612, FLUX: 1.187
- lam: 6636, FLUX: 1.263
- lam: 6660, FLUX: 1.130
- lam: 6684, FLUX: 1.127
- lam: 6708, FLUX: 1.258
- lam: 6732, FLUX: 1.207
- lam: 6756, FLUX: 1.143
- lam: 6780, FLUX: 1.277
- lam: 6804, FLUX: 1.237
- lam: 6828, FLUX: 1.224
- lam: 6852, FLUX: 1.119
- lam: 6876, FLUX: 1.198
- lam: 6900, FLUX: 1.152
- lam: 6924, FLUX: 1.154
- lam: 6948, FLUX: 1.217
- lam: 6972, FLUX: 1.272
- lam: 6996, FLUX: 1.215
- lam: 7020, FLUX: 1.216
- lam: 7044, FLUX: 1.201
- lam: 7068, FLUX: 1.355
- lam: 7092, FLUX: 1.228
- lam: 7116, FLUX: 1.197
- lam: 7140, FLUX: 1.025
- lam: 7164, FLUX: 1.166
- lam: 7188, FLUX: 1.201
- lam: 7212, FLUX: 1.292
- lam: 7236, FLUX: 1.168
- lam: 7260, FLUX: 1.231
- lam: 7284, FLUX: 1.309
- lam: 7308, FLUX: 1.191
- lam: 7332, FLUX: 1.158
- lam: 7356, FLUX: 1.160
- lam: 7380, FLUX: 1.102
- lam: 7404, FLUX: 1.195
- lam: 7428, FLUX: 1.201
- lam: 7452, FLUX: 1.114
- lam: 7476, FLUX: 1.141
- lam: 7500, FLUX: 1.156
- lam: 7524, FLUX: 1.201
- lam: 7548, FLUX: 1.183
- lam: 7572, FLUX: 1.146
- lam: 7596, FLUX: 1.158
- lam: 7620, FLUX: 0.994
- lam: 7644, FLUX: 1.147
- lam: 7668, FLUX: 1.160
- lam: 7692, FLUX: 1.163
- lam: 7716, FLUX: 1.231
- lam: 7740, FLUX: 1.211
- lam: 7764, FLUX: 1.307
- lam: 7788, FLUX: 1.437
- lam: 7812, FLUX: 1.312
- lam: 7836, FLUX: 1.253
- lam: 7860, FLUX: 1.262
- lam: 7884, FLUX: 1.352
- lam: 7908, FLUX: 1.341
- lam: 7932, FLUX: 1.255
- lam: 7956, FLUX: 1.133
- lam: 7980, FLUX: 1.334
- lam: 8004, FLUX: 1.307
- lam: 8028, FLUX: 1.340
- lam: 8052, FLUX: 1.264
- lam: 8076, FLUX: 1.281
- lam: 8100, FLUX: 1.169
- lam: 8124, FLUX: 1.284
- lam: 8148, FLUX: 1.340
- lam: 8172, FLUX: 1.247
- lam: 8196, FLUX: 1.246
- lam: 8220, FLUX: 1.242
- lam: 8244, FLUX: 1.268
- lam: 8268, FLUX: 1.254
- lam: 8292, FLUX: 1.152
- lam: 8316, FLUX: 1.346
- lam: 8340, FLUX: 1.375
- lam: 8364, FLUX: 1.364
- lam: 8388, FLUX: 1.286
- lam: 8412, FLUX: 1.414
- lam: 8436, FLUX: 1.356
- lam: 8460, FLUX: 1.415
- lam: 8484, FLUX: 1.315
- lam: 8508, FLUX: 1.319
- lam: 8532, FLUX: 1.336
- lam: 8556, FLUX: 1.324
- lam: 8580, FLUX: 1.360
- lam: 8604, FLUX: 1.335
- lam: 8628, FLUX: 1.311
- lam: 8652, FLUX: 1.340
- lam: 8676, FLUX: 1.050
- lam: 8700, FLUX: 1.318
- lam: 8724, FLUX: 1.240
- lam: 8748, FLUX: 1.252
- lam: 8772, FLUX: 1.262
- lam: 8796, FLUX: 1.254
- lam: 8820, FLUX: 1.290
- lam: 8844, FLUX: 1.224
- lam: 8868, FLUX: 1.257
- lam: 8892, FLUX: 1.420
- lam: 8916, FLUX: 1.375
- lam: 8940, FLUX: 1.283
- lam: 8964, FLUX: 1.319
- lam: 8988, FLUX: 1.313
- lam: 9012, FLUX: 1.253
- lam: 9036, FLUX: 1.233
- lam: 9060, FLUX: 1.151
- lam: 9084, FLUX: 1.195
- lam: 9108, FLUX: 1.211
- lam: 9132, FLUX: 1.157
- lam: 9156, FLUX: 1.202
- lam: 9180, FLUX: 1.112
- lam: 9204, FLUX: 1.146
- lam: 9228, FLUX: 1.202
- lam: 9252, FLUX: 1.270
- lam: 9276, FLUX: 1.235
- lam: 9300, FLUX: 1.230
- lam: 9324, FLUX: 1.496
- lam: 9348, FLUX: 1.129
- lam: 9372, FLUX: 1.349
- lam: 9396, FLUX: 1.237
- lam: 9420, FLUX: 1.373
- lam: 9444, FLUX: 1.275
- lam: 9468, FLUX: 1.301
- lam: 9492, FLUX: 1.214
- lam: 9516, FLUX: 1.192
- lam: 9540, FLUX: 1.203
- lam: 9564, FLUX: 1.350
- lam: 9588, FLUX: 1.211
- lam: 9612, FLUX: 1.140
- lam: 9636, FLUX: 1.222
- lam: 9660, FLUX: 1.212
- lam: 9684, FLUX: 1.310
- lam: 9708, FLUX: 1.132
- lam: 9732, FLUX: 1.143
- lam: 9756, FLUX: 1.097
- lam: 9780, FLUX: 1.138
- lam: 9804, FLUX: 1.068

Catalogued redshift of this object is 0.47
